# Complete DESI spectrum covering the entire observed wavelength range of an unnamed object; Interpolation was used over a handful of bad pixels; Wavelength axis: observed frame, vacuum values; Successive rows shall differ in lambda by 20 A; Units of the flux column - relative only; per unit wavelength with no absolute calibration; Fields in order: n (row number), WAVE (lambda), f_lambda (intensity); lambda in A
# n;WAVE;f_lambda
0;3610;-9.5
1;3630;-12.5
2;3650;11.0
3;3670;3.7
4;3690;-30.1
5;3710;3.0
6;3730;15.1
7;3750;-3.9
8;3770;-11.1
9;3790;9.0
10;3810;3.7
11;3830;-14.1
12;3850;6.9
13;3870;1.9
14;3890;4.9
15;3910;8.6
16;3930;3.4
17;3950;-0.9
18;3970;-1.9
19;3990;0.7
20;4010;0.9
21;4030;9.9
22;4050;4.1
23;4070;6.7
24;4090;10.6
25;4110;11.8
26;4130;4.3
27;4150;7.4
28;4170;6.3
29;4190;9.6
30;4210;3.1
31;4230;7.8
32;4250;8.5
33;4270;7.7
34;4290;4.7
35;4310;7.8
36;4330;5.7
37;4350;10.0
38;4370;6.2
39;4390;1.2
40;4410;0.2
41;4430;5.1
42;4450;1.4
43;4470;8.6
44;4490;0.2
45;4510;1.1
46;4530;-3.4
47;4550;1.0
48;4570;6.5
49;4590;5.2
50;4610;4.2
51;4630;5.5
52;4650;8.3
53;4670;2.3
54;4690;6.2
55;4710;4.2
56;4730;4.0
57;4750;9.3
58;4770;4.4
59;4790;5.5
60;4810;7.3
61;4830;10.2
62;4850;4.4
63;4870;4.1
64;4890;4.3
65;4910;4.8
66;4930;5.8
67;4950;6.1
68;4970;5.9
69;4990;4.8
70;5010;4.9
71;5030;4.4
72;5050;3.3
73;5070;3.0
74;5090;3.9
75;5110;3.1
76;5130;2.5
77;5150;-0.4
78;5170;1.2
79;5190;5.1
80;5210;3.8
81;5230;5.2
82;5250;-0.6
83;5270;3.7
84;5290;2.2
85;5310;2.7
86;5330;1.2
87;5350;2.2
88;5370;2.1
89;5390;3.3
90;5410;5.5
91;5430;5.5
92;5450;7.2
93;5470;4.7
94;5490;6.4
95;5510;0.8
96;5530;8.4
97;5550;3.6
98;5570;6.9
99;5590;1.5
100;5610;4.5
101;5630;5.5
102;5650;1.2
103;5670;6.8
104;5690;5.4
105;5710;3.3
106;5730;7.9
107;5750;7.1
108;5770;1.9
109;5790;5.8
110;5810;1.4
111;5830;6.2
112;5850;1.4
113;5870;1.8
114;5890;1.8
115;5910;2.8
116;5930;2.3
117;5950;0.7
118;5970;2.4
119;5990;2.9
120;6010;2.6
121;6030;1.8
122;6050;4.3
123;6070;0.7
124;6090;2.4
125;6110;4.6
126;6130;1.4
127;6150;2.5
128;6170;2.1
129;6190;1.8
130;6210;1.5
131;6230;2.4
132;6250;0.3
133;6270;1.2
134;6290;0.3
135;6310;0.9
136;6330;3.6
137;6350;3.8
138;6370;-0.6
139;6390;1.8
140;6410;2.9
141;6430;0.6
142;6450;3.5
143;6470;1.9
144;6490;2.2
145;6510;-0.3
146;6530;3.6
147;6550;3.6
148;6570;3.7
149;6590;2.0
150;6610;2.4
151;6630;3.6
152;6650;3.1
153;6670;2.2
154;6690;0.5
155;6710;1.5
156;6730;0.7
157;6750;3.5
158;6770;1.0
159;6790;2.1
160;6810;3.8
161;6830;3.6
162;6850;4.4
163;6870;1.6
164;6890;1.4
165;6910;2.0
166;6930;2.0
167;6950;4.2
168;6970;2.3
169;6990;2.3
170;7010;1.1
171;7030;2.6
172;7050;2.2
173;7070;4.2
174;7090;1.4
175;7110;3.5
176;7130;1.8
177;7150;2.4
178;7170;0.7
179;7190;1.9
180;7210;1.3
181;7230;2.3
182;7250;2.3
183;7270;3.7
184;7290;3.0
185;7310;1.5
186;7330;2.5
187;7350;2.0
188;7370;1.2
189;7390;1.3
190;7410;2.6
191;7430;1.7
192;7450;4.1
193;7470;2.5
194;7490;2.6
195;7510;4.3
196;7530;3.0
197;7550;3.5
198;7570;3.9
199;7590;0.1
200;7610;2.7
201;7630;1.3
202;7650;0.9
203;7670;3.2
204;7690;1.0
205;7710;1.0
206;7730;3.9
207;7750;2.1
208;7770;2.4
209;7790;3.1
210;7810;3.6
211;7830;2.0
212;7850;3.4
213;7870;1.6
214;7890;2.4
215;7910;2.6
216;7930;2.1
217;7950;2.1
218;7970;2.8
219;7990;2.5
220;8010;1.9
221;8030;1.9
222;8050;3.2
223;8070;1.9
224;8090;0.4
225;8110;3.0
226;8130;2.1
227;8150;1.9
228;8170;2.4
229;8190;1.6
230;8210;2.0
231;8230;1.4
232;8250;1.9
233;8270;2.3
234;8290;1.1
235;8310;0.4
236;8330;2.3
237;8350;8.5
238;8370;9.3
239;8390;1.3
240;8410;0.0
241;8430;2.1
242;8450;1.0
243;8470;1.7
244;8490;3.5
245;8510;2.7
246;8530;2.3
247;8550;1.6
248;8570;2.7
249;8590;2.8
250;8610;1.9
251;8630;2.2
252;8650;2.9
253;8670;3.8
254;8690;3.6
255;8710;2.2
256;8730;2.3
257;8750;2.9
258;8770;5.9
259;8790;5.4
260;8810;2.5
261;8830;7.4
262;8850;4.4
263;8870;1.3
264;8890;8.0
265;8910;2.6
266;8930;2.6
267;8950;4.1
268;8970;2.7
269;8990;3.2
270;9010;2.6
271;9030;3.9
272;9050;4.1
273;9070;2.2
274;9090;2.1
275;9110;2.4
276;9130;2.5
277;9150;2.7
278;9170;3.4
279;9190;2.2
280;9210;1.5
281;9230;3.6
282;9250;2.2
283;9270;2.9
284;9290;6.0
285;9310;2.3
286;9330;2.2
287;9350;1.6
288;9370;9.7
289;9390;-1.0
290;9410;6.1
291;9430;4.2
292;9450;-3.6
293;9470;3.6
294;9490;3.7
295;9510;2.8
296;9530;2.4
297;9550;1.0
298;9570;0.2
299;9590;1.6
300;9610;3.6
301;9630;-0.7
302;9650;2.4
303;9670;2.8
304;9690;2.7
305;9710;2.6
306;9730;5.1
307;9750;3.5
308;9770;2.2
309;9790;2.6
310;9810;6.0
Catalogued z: 1.243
